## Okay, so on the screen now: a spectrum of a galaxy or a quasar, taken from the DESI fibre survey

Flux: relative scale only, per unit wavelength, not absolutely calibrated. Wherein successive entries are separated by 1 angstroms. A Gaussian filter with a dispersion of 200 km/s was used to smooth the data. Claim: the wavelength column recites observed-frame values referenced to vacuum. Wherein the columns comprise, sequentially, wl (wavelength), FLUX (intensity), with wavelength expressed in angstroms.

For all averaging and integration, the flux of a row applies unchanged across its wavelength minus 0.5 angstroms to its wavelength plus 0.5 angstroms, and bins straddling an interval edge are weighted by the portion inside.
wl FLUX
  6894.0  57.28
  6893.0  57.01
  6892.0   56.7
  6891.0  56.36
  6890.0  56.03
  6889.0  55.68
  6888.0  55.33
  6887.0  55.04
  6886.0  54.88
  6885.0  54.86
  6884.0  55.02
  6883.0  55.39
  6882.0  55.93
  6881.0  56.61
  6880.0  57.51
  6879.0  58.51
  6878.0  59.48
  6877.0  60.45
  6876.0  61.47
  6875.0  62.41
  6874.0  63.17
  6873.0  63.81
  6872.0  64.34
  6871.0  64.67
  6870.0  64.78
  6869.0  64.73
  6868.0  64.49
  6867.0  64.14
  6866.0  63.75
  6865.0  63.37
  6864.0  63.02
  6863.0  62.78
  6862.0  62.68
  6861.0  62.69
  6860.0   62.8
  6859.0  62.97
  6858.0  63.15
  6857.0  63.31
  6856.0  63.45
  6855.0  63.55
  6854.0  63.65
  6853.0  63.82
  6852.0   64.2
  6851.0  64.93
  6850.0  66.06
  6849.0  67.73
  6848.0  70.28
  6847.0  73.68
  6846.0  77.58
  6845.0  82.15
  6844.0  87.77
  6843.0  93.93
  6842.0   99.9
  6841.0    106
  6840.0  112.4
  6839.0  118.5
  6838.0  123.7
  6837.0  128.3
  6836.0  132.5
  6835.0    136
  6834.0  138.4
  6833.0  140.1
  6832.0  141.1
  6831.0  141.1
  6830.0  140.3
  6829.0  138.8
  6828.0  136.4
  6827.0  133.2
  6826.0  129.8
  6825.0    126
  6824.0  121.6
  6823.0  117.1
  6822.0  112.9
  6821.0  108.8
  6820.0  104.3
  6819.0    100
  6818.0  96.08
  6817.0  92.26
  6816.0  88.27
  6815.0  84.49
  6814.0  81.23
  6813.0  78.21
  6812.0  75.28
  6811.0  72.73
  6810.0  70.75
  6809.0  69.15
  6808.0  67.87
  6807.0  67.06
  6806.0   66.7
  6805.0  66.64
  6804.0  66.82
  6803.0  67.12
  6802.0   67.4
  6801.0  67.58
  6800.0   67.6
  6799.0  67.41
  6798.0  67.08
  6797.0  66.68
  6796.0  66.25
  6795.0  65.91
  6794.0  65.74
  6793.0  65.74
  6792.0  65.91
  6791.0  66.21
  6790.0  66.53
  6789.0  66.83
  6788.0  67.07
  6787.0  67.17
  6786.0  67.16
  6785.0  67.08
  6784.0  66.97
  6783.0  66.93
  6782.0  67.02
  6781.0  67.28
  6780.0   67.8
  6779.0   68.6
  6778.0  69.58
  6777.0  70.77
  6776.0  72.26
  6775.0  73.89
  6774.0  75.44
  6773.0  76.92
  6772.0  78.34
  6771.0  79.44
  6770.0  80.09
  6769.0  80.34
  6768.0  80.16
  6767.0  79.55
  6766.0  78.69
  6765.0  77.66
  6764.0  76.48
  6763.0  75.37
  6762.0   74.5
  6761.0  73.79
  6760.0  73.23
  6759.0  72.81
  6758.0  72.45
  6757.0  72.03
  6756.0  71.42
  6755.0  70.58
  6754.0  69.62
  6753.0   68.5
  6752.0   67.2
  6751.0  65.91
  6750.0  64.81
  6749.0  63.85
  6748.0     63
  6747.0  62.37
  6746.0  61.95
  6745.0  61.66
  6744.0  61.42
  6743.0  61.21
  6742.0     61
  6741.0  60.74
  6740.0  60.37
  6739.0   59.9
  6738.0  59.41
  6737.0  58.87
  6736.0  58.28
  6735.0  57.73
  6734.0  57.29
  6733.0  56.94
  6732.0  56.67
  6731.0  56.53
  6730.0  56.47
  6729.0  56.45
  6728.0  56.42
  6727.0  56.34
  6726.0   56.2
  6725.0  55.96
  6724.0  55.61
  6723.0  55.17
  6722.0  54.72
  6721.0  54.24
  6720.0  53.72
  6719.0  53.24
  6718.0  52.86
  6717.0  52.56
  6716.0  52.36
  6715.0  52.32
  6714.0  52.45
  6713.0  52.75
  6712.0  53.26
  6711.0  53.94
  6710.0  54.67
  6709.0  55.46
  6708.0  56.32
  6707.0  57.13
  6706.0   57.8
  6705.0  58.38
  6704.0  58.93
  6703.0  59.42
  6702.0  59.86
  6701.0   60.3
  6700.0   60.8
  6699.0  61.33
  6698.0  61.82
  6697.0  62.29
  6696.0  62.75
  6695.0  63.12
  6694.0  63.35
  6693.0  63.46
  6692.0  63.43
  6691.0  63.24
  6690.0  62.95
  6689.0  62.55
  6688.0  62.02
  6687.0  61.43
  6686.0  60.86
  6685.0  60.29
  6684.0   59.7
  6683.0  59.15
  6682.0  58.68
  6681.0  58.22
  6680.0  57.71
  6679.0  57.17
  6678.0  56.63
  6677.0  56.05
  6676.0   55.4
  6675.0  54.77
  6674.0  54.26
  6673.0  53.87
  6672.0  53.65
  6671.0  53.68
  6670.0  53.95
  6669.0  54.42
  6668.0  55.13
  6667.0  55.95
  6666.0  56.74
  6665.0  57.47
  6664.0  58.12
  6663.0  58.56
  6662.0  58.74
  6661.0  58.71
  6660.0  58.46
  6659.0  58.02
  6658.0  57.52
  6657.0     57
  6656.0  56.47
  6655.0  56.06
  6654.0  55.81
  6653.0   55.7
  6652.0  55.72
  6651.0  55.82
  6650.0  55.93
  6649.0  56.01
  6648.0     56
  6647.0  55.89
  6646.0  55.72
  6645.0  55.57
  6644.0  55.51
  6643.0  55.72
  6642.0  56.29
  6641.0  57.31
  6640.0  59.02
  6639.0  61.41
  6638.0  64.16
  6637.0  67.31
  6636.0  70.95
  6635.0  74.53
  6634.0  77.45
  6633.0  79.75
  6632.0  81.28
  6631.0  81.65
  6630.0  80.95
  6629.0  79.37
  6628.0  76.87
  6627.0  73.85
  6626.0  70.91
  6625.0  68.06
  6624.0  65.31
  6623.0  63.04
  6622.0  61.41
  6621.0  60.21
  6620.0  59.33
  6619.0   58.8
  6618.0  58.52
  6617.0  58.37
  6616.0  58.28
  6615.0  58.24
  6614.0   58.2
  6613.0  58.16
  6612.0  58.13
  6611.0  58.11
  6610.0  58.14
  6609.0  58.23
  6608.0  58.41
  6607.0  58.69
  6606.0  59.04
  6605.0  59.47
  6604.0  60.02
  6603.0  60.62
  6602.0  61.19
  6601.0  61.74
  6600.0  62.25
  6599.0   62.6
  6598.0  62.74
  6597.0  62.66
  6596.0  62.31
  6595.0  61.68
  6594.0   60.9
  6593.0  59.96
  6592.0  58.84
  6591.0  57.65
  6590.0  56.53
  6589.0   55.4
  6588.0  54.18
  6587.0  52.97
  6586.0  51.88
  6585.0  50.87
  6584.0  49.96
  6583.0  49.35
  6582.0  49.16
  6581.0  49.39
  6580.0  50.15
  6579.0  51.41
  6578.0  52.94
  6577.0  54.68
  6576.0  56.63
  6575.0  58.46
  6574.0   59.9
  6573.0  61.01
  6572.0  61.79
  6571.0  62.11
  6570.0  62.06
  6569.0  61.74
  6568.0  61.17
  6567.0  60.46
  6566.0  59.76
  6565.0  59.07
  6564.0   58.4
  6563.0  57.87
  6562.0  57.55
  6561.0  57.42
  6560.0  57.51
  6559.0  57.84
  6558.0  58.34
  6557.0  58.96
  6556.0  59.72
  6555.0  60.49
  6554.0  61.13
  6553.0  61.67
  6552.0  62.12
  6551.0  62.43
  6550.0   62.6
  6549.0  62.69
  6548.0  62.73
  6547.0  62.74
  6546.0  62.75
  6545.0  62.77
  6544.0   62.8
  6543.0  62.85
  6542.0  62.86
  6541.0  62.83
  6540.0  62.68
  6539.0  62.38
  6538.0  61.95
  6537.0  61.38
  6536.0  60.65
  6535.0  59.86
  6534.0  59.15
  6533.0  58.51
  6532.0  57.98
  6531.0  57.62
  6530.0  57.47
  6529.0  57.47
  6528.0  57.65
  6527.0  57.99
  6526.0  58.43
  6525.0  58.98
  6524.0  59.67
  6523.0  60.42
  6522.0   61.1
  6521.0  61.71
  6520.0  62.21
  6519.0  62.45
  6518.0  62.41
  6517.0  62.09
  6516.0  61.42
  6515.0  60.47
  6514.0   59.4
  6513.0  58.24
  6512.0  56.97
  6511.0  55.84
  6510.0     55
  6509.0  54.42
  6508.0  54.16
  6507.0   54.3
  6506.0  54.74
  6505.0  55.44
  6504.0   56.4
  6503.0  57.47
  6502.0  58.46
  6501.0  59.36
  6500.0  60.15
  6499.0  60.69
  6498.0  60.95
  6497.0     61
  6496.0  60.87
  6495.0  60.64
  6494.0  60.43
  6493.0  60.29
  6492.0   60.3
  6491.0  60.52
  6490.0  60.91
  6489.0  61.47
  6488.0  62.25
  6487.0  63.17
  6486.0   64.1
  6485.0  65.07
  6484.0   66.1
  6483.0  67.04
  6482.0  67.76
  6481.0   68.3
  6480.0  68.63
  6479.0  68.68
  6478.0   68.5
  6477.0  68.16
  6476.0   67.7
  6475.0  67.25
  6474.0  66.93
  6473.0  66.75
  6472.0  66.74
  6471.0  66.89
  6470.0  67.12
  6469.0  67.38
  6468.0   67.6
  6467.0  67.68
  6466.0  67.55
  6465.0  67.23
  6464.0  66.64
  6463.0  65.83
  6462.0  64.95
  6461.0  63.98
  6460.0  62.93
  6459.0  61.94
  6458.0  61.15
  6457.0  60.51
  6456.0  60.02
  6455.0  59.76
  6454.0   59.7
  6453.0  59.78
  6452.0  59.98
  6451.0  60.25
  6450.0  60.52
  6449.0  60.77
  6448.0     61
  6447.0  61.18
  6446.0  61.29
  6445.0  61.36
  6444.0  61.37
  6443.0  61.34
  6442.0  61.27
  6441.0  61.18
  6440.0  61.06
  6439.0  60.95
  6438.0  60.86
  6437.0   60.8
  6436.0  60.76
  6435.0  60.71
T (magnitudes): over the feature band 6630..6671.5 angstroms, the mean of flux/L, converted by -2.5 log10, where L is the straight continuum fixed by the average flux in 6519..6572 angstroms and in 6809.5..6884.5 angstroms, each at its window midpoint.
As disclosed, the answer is 0.15 mag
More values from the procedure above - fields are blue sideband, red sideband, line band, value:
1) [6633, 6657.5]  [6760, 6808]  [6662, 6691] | 0.09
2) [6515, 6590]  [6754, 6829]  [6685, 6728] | 0.23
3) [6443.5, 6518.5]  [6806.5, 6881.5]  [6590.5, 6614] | 0.17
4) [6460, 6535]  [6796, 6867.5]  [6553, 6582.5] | 0.17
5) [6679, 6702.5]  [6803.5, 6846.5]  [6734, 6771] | 0.19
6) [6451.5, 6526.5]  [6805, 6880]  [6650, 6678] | 0.30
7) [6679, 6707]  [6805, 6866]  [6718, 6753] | 0.19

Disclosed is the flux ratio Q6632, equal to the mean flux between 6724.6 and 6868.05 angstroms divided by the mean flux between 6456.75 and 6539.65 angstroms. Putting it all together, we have 1.26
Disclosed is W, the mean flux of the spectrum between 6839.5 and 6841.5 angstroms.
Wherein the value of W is 109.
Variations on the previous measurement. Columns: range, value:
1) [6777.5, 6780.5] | 68.7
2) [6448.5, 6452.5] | 60.4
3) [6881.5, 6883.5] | 55.7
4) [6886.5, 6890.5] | 55.5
